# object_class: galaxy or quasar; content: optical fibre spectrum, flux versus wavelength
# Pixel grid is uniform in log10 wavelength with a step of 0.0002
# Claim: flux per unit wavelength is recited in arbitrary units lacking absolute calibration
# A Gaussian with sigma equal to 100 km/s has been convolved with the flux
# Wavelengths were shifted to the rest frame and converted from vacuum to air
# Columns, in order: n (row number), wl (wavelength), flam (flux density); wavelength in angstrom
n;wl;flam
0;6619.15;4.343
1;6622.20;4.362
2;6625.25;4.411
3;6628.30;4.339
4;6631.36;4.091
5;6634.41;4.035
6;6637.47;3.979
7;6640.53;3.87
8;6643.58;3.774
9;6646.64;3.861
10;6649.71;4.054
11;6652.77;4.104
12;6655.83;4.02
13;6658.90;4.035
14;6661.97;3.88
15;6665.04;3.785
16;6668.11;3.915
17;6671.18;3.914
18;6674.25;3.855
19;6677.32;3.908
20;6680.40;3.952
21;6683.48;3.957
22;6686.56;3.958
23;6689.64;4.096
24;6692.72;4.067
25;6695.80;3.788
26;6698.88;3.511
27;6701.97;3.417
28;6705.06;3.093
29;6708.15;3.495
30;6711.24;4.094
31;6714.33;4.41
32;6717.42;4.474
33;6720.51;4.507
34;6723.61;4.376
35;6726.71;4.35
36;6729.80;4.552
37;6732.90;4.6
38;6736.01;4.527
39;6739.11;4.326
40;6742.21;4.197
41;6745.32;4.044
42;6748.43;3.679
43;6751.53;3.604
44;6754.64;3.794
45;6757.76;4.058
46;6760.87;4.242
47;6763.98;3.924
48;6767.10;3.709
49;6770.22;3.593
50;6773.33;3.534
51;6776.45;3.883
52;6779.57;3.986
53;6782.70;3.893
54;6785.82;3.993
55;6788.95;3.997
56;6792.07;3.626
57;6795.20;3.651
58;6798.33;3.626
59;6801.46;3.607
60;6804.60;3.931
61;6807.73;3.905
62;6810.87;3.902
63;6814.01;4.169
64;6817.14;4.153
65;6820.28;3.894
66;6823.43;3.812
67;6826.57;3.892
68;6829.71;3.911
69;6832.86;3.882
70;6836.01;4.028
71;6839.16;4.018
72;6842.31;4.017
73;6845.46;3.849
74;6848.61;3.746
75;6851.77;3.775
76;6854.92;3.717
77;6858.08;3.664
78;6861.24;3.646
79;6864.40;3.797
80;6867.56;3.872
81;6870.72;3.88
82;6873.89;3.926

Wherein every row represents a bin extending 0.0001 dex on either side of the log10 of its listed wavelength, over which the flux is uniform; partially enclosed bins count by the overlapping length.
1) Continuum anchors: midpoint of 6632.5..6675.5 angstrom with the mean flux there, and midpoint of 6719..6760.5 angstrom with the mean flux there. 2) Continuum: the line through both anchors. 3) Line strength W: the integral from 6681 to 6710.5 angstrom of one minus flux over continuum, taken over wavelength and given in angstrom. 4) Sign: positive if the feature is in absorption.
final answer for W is 2.4 angstrom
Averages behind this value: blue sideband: 3.94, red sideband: 4.2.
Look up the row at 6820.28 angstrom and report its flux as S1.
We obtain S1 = 3.894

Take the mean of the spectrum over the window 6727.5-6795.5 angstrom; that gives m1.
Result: 3.98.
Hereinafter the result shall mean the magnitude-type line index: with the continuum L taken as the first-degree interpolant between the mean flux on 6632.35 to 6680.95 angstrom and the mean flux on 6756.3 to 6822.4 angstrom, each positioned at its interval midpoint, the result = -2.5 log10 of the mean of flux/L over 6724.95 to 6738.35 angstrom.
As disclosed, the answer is -0.15 mag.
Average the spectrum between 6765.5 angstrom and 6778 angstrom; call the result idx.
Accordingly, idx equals 3.68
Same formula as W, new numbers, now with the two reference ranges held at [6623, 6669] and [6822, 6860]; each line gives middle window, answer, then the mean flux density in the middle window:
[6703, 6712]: 1.0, 3.5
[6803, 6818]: -0.5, 4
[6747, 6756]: 0.6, 3.69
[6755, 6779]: 0.4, 3.85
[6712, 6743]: -3.8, 4.43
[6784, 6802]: 0.6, 3.76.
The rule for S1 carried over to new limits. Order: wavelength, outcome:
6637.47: 3.979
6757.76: 4.058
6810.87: 3.902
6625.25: 4.411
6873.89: 3.926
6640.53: 3.87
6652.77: 4.104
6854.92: 3.717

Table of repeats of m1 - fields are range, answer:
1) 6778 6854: 3.88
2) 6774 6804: 3.8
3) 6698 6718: 3.76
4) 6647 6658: 4.03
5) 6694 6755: 4.05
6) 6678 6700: 3.91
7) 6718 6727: 4.42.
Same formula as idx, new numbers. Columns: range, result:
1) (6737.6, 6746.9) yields 4.19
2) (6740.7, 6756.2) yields 3.86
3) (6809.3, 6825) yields 3.99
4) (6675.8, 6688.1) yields 3.94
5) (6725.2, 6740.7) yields 4.47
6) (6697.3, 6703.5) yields 3.47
